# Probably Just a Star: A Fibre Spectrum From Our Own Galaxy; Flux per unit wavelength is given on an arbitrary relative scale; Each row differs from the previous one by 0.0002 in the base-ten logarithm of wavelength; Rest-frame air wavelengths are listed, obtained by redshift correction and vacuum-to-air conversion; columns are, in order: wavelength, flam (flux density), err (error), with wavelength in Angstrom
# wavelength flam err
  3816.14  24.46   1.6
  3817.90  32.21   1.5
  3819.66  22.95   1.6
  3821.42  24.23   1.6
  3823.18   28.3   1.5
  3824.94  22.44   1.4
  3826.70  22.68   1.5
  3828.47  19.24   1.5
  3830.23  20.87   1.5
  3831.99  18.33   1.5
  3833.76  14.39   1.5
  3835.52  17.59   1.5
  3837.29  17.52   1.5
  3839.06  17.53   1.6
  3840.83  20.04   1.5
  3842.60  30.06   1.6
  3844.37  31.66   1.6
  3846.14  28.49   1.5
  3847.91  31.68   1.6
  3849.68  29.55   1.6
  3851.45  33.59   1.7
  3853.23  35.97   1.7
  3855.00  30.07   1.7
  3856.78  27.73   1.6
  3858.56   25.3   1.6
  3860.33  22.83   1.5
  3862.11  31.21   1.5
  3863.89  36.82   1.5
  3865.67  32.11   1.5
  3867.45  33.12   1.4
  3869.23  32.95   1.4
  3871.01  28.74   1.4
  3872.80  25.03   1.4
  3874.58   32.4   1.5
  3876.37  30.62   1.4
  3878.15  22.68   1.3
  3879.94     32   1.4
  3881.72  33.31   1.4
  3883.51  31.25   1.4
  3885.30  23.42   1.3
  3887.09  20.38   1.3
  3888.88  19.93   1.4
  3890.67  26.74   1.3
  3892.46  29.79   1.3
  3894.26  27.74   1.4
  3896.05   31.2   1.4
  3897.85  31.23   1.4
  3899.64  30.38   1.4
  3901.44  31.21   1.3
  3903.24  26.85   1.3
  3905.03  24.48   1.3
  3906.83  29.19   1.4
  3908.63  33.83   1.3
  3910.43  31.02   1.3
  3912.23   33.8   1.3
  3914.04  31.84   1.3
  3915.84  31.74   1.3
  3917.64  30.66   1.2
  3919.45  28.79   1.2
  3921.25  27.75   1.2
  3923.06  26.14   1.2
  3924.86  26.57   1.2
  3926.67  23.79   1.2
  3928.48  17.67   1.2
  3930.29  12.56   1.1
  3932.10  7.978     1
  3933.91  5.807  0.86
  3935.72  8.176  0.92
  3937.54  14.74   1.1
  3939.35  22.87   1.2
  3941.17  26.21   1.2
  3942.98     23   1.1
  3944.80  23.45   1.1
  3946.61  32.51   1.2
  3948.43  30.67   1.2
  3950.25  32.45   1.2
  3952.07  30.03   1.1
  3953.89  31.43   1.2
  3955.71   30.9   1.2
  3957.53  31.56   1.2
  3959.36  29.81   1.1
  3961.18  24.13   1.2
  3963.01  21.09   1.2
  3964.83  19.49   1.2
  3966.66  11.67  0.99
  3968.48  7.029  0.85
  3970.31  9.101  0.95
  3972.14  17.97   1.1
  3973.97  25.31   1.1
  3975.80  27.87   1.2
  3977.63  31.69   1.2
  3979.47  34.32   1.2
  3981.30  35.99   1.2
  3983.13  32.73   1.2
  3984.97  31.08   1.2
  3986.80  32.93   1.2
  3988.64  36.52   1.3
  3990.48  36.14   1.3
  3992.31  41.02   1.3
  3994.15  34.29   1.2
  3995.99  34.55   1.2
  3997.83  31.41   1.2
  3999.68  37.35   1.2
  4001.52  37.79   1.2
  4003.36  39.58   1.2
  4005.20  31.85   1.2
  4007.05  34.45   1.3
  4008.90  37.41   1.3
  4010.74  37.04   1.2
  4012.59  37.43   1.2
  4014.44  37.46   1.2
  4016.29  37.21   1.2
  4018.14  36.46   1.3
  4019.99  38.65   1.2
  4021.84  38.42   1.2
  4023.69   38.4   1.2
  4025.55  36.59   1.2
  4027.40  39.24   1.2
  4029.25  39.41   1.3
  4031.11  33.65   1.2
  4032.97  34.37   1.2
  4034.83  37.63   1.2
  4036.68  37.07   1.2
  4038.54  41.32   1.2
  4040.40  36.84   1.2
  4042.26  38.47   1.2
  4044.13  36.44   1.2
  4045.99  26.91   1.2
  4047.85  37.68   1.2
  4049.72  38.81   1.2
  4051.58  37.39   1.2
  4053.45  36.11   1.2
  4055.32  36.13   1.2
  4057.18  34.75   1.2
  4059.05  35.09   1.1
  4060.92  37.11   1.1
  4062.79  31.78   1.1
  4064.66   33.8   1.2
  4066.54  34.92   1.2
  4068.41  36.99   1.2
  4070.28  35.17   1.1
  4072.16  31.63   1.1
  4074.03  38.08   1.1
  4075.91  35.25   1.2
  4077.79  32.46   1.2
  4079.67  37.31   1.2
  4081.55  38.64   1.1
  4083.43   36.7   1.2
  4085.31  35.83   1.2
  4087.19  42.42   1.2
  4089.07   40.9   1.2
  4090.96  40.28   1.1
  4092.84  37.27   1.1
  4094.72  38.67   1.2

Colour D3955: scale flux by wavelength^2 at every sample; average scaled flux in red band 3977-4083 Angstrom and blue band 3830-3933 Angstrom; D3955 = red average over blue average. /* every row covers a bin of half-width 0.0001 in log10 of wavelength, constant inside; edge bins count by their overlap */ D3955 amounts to 1.4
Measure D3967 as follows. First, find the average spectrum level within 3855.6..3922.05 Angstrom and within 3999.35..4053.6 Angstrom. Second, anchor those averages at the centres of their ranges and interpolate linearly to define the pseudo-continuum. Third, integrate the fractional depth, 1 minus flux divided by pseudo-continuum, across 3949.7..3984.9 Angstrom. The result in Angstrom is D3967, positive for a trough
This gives 8.41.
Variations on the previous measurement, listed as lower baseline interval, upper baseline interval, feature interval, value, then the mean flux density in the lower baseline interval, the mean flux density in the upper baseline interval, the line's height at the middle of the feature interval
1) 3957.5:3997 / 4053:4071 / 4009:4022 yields -2.7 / 27.5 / 35.2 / 31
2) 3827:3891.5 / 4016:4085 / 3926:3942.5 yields 8.1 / 26.8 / 36.3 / 30.5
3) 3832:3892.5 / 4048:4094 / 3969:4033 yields -0.9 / 27.4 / 36.5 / 33.4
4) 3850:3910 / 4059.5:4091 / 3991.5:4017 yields -2.0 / 29.2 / 36.3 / 33.7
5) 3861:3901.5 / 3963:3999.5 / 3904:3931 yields 1.3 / 29.2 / 28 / 28.8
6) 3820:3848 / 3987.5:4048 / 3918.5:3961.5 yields 9.9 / 22.6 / 36.6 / 30.7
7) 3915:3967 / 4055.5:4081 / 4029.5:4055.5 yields -2.9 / 23.7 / 35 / 32.7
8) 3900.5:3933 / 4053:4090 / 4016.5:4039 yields -2.8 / 26.4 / 36.1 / 33.3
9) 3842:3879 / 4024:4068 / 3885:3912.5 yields 2.8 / 30.1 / 36.2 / 31.4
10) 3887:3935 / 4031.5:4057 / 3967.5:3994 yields 2.4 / 25.9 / 36.4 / 31.4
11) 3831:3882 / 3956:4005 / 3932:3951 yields 4.9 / 27.6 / 29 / 28.6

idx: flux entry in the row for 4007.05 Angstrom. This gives 34.45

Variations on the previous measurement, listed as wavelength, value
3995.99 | 34.55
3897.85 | 31.23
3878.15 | 22.68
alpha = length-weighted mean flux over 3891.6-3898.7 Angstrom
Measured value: 29.9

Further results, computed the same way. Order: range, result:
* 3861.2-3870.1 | 33.2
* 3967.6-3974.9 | 14.9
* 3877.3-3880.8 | 27.3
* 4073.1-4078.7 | 35.2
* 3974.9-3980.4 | 31.3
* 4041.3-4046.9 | 34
